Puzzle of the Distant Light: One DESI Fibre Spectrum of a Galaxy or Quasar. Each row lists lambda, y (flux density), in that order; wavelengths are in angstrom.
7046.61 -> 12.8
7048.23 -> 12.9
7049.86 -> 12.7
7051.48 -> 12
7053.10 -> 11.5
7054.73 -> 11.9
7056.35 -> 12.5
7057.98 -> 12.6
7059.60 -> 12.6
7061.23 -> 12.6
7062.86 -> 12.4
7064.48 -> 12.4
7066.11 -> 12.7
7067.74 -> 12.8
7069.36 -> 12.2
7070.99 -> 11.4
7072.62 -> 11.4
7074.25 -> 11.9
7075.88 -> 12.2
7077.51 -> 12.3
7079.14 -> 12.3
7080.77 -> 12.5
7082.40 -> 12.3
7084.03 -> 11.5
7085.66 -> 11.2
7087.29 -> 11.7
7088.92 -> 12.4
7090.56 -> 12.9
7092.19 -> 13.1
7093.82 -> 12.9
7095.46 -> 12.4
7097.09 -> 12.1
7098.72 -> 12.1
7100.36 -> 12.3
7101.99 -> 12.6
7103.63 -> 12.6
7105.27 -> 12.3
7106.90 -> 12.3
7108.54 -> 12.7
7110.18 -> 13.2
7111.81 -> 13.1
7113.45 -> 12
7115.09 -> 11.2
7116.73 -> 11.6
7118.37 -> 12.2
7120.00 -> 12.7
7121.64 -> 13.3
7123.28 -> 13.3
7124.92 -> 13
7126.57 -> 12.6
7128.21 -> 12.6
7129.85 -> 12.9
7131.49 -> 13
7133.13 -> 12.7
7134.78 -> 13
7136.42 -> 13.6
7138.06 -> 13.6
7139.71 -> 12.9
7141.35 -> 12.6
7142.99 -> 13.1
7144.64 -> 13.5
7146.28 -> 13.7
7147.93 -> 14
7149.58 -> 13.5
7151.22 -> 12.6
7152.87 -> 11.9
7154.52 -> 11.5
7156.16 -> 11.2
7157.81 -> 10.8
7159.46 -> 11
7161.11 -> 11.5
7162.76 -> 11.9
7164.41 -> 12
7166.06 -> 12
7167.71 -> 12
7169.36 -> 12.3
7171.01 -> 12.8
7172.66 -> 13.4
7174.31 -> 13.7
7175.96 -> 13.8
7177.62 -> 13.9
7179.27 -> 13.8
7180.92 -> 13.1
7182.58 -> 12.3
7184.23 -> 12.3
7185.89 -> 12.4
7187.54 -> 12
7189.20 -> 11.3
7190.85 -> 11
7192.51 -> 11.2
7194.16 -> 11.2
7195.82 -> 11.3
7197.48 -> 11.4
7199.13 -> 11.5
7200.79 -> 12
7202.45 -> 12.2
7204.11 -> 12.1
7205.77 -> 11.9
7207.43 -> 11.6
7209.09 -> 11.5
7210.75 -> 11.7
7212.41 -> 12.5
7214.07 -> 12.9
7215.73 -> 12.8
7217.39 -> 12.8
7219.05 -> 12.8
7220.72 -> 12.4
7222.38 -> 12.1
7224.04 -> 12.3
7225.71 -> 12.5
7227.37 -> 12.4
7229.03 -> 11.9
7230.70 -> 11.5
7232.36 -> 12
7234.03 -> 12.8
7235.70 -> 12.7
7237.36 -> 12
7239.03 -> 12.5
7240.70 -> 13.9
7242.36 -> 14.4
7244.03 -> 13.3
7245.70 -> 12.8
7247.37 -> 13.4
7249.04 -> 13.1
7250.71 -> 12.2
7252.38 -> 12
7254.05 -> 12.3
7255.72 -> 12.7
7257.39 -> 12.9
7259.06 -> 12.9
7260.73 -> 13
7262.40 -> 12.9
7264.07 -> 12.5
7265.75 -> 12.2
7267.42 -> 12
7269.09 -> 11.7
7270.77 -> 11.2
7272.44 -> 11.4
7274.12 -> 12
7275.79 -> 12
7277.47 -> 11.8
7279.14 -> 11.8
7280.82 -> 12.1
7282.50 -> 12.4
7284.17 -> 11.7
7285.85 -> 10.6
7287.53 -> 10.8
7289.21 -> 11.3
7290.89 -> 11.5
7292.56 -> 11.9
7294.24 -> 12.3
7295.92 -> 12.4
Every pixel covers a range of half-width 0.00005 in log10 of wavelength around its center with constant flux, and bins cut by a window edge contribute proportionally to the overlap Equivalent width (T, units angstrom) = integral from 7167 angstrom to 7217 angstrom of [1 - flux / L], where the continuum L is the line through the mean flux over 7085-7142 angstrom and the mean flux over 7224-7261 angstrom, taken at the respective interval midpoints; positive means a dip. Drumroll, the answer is 1.5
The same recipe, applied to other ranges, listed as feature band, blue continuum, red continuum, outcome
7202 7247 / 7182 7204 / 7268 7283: -2.8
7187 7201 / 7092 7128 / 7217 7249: 1.4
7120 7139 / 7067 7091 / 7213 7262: -1.2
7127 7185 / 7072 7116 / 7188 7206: -4.2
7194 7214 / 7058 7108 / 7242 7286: 0.8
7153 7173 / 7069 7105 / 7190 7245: 0.6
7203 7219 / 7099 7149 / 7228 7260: 0.6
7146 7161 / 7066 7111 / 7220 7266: 0.3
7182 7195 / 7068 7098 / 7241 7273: 0.8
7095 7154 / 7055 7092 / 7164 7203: -2.3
